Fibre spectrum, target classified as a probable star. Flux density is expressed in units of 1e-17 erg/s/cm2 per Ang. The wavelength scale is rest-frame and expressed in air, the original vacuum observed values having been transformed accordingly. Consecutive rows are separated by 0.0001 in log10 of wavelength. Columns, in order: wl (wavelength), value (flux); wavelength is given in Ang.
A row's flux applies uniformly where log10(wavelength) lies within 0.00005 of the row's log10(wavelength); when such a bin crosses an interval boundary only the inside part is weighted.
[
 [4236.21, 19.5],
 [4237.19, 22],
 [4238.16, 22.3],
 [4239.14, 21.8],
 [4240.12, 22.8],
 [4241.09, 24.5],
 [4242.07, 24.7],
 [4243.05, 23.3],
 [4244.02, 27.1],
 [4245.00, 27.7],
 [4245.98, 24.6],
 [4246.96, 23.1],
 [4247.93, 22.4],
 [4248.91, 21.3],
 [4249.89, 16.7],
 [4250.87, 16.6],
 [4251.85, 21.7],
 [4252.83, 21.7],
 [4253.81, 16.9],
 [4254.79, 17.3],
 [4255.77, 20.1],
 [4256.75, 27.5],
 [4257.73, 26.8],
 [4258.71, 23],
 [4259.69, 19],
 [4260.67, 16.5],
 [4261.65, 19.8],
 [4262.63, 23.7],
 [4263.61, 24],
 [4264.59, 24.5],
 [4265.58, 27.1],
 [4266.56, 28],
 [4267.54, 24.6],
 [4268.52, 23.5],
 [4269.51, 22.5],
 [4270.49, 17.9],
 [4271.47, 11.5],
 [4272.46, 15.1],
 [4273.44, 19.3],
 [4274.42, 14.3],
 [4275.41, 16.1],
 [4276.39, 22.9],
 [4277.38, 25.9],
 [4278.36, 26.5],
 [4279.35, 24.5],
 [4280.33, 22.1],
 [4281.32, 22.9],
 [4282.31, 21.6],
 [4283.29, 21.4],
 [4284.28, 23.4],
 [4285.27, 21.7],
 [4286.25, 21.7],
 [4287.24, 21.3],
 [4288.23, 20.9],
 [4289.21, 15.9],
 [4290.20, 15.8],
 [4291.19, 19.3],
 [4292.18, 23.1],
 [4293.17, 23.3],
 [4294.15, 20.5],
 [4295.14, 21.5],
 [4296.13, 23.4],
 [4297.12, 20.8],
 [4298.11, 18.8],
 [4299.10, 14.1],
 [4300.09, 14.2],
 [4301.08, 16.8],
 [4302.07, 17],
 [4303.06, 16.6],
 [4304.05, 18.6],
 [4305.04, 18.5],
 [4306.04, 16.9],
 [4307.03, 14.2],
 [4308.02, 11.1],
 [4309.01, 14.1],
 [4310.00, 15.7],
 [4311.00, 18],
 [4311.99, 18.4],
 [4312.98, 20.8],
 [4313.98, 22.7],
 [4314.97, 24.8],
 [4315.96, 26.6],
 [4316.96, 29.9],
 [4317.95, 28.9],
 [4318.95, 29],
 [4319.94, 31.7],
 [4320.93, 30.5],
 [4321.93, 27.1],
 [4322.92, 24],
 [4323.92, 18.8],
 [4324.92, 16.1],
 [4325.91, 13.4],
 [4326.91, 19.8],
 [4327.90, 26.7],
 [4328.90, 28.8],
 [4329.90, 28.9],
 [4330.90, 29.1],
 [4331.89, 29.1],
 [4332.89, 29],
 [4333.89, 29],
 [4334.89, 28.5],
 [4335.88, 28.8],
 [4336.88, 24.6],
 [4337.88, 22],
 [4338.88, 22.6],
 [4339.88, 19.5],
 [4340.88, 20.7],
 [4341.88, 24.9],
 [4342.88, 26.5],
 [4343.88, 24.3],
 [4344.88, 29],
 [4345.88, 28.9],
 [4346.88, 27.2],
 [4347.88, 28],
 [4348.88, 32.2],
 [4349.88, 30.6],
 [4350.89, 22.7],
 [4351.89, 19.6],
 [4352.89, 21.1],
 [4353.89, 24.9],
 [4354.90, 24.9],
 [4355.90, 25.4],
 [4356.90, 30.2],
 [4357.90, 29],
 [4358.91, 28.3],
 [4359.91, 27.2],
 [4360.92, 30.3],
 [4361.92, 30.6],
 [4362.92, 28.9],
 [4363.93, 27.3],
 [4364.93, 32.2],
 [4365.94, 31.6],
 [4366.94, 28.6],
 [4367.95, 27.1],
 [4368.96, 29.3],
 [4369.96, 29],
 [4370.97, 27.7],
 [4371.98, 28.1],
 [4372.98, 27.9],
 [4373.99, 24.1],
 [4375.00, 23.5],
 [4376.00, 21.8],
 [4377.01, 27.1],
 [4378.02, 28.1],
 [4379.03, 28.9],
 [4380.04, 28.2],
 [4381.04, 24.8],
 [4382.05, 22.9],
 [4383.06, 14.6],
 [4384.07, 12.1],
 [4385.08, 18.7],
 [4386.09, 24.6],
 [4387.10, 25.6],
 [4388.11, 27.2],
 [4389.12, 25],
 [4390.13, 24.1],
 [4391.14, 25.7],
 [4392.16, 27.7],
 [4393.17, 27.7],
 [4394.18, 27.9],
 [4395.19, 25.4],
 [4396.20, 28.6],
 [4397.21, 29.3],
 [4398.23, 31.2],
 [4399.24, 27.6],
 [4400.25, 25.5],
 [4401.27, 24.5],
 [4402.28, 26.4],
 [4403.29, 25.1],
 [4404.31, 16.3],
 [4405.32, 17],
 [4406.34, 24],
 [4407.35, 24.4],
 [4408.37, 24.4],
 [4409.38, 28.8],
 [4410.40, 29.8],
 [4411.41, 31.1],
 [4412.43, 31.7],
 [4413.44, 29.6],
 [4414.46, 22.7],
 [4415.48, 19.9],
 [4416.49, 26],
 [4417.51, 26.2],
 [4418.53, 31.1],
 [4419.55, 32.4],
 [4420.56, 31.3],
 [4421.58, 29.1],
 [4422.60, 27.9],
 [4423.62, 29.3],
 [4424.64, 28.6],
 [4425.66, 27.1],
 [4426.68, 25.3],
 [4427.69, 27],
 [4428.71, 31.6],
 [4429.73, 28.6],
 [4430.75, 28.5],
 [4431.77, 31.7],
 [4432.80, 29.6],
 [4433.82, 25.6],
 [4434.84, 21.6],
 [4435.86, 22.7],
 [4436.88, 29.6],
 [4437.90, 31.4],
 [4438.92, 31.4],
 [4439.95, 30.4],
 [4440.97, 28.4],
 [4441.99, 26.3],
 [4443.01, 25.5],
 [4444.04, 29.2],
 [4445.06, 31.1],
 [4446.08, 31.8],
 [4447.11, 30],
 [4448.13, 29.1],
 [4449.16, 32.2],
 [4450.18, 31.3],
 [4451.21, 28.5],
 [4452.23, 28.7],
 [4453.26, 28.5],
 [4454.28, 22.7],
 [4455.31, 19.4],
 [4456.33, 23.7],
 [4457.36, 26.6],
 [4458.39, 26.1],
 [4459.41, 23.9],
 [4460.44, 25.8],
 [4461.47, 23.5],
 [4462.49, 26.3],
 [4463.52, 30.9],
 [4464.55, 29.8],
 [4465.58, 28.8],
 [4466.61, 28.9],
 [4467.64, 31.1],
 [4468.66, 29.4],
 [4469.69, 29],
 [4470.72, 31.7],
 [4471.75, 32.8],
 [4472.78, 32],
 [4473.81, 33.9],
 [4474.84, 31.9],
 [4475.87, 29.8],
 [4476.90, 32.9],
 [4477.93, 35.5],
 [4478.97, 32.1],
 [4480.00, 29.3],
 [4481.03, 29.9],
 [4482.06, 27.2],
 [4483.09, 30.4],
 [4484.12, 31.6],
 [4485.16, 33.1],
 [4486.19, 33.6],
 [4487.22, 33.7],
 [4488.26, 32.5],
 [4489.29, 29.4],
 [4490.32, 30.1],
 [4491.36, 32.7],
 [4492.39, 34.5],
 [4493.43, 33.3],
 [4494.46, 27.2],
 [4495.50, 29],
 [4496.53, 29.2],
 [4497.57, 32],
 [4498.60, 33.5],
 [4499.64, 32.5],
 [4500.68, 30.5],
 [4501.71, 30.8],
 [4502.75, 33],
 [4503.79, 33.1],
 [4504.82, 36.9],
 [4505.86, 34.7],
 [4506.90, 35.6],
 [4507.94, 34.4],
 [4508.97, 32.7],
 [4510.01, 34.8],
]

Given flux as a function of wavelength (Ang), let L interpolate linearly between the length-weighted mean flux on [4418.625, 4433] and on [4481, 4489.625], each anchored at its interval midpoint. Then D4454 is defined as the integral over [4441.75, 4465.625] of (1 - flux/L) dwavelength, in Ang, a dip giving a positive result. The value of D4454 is 2.2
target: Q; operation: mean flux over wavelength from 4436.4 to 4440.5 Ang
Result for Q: 30.7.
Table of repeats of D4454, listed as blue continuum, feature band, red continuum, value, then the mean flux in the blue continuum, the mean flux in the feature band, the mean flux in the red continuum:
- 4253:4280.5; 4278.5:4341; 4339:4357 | 4.4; 21.5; 21.9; 25.4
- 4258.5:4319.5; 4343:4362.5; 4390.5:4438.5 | -2.6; 20.6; 27.1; 27.1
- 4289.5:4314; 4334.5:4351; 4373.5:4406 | -3.8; 18.1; 26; 24.6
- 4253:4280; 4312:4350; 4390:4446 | -2.8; 21.4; 25.7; 27.3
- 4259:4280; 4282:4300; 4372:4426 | 1.4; 21.3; 20.3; 25.9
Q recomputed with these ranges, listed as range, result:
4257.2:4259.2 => 25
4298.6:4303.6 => 15.8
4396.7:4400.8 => 28.3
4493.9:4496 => 28.2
